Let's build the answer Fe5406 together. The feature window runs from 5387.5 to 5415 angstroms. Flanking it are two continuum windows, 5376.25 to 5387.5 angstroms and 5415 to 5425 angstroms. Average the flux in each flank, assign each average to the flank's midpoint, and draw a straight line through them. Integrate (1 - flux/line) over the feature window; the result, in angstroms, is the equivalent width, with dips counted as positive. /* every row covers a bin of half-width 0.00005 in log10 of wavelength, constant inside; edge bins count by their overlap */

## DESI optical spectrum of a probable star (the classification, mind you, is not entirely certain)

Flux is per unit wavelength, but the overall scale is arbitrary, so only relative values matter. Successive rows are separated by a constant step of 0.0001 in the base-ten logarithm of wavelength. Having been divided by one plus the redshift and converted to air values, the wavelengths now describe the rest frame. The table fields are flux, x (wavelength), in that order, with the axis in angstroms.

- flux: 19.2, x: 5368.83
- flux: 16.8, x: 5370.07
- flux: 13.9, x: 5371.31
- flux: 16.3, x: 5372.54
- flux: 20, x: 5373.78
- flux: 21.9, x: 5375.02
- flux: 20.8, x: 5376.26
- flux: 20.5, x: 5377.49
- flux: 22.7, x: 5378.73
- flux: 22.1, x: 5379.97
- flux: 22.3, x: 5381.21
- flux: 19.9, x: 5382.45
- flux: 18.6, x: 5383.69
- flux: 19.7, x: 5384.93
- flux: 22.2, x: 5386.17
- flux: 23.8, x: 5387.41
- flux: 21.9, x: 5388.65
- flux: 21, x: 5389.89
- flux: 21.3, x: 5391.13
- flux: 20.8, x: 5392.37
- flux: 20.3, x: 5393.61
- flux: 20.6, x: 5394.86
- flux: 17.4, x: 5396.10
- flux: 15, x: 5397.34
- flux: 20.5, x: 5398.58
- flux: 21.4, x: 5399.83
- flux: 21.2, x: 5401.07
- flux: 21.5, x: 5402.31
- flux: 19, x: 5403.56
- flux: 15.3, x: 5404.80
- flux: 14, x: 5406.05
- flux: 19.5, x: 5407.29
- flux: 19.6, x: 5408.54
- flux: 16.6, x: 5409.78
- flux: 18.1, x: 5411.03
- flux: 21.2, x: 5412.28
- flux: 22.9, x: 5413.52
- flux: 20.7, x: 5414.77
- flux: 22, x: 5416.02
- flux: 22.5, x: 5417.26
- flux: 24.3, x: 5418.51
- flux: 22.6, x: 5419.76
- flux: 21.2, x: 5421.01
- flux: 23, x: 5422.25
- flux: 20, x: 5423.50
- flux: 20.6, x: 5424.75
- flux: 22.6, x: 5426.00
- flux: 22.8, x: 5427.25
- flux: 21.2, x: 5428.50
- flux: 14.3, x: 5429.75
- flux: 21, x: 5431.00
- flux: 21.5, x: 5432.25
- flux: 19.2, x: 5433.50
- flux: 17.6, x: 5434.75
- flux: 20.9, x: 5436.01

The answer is 2.55 angstroms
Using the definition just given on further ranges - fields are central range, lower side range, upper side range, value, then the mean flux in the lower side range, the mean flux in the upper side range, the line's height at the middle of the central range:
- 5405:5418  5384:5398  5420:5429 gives 1.0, 20.3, 21.7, 21.2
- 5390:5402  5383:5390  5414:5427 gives 0.8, 21.2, 22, 21.4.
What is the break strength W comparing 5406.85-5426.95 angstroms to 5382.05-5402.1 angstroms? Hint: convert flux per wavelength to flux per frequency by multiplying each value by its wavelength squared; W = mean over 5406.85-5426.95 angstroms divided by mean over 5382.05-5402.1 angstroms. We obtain 1.0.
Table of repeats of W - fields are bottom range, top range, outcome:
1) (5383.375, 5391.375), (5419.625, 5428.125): 1.04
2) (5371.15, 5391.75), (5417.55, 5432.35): 1.05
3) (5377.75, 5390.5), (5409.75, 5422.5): 1.02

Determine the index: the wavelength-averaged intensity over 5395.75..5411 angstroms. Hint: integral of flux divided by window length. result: 18.4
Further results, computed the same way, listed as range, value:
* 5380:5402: 20.5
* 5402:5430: 20.3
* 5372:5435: 20.4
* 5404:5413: 17.8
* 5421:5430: 21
